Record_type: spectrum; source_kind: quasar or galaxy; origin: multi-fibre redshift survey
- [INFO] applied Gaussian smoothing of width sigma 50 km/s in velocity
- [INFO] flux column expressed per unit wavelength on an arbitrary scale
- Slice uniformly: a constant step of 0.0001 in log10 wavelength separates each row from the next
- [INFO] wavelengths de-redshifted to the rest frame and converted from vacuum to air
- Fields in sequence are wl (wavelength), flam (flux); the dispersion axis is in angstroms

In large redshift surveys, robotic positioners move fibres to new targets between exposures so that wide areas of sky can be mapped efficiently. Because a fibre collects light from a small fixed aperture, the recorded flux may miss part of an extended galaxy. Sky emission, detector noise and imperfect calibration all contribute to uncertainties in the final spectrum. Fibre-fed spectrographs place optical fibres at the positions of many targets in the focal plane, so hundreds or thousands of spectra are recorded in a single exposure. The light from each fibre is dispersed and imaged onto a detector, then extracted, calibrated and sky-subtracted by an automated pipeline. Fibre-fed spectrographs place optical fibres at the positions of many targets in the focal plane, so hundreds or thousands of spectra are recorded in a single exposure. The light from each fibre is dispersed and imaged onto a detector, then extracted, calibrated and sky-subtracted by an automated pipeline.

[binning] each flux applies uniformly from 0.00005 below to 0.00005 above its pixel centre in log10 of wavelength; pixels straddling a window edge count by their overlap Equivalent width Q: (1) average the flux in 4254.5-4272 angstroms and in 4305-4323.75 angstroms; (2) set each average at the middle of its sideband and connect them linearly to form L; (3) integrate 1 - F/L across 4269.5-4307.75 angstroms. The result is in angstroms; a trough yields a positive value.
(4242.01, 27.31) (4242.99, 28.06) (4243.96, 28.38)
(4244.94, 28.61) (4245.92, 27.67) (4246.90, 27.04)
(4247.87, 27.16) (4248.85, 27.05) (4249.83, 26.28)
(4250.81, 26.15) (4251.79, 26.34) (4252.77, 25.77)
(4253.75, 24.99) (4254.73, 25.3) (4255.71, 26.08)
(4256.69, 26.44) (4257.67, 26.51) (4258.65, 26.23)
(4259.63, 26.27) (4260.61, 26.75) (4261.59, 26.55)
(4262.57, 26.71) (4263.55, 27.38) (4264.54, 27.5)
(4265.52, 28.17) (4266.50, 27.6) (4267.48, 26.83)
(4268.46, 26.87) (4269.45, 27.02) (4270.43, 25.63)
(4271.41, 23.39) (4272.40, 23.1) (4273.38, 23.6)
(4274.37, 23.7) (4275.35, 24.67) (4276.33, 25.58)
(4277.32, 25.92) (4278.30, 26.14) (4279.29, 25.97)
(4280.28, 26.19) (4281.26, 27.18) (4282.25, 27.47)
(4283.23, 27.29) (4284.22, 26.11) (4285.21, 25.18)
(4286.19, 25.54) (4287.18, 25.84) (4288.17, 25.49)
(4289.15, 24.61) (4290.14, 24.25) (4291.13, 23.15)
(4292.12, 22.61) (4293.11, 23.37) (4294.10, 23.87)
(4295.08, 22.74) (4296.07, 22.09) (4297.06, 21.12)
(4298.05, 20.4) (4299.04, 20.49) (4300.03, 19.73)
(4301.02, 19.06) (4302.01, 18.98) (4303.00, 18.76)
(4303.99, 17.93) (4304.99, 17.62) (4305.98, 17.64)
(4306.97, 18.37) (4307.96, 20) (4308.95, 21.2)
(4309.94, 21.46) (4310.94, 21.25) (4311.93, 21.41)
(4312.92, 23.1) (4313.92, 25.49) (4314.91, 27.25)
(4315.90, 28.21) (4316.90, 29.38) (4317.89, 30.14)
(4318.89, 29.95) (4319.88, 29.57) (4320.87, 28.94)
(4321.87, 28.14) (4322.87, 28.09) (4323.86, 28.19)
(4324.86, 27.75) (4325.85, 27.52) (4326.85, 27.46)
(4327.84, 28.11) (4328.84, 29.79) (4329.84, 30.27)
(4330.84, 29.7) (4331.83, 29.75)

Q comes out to 3.8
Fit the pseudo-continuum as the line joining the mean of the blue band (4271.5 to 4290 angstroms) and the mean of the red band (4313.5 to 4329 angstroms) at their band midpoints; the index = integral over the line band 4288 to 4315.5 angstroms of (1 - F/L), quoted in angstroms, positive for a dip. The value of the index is 5.5 angstroms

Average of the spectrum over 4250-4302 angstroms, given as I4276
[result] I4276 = 25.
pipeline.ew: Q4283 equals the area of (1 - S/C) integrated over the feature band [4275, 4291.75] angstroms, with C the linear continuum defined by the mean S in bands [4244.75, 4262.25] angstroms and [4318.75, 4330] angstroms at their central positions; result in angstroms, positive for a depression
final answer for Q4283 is 1.0 angstroms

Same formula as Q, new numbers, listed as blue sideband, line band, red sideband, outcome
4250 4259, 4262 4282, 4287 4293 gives -0.71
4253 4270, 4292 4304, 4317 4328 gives 2.97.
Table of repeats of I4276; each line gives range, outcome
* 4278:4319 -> 23.3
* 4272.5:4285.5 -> 25.7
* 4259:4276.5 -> 26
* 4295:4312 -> 19.9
